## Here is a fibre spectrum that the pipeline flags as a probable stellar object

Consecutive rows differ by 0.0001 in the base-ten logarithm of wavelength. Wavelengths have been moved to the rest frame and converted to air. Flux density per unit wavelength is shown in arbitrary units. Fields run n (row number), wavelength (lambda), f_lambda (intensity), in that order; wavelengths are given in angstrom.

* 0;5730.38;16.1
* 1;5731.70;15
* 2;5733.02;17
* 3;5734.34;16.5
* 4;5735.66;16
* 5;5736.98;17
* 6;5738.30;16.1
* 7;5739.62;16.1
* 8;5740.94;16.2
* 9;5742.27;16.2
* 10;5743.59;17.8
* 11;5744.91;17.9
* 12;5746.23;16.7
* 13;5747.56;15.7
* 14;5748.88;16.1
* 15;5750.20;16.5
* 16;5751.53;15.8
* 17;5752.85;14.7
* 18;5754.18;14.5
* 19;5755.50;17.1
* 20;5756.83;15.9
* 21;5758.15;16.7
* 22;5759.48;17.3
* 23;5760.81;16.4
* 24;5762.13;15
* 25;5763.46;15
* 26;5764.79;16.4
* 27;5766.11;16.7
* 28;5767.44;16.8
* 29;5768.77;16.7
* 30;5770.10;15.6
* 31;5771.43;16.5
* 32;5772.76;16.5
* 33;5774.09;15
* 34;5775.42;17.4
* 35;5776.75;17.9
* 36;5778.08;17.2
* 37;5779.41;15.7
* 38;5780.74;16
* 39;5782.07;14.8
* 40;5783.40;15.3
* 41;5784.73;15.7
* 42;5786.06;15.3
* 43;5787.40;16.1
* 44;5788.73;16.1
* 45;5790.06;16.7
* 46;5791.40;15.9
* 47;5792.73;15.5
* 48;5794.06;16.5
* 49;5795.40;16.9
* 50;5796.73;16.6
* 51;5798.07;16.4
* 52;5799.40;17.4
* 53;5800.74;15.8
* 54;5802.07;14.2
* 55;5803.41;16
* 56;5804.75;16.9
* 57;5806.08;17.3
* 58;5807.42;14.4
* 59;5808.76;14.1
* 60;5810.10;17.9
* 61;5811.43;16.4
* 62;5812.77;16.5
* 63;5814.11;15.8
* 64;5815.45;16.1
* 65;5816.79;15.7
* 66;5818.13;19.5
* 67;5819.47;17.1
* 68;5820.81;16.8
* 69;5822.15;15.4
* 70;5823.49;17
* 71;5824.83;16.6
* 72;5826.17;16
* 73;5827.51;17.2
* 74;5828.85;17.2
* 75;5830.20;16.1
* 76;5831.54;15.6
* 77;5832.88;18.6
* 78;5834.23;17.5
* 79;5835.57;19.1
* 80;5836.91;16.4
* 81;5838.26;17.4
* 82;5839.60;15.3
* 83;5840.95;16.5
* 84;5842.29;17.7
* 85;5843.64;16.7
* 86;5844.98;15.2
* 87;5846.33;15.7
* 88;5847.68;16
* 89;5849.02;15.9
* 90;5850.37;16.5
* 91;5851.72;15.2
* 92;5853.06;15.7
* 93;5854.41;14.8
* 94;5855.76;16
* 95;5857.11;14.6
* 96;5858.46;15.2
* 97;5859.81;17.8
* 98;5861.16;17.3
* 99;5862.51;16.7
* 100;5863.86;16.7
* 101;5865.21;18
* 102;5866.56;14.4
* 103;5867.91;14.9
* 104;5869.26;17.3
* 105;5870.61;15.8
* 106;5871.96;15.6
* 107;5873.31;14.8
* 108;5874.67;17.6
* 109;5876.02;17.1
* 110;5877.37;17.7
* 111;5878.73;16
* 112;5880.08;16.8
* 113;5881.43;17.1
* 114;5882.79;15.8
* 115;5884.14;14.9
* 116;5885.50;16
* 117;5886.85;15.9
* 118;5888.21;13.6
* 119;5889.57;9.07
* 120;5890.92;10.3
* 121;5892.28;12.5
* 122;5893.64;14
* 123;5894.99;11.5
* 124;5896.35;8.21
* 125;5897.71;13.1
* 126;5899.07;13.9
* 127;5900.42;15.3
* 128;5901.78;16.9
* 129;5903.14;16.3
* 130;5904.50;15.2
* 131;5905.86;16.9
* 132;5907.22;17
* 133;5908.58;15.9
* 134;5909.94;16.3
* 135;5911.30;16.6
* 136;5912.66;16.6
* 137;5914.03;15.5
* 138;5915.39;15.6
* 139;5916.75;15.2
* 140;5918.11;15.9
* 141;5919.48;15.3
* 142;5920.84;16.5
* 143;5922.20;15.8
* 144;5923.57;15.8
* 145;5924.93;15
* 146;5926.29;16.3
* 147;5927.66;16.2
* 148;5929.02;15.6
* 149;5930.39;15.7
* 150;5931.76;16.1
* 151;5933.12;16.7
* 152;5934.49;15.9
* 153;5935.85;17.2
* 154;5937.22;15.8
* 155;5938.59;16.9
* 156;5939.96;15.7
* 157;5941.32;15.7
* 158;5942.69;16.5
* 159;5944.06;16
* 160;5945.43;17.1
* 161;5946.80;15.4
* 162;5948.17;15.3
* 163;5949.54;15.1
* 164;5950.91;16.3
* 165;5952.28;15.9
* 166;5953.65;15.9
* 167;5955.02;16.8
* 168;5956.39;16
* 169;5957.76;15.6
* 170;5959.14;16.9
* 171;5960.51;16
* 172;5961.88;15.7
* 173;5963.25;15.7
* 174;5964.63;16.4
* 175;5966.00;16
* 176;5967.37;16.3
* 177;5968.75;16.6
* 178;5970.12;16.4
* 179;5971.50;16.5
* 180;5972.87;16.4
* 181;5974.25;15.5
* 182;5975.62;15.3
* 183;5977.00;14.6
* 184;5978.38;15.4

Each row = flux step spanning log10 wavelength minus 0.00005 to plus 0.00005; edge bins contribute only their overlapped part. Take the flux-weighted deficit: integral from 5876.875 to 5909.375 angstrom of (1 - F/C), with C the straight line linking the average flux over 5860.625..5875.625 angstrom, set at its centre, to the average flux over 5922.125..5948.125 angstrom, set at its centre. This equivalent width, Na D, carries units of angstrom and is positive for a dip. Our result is 3.3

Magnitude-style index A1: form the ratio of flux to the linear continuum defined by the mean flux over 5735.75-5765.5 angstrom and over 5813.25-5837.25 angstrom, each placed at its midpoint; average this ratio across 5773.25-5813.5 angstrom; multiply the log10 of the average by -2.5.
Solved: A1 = 0.03 mag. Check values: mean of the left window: 16.2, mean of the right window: 16.9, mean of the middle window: 16.1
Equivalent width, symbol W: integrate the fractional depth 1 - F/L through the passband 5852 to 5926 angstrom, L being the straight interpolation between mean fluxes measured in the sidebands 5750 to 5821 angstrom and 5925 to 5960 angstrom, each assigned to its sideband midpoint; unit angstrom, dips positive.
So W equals 3.4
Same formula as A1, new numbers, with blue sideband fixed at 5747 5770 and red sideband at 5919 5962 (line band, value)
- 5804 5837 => -0.04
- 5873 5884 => -0.04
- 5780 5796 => 0.01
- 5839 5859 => 0.02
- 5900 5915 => -0.01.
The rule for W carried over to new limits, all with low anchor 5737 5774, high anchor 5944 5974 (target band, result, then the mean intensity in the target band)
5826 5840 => -0.7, 17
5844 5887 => 0.2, 16.1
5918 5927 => 0.2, 15.8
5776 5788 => 0.2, 16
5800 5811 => 0.2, 15.8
